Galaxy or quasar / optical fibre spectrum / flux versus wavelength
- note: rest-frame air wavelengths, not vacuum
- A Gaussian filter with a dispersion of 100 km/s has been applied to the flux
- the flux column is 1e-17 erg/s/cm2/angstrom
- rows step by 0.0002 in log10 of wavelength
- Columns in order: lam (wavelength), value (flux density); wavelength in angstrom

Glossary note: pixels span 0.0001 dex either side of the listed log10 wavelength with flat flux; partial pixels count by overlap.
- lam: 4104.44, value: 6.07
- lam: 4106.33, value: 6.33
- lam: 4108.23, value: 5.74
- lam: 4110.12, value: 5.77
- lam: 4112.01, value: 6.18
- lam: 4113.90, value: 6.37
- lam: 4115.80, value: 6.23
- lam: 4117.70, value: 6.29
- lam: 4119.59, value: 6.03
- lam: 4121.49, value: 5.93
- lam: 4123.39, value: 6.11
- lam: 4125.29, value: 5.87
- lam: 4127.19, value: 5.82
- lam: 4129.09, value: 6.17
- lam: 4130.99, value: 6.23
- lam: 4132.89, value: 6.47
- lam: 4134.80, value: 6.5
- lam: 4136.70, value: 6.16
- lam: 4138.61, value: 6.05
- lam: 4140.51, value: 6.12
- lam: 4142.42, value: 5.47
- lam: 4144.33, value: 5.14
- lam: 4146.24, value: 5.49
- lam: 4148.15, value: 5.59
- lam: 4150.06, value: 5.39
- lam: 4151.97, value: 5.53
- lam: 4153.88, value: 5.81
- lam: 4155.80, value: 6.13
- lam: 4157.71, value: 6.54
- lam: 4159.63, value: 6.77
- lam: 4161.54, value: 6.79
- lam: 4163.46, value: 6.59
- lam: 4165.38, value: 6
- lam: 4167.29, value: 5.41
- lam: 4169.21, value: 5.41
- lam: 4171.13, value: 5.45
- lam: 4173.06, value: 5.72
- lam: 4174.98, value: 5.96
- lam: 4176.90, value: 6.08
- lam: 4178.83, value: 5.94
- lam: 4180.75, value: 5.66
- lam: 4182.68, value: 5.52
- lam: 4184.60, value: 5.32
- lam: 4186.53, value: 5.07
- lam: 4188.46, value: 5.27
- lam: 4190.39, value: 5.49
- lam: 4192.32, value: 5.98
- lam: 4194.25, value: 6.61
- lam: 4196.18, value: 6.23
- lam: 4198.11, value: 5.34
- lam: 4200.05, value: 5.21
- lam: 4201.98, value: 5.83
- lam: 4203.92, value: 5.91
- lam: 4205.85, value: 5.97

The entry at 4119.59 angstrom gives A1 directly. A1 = 6.03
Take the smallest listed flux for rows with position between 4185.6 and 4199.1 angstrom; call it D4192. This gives 5.07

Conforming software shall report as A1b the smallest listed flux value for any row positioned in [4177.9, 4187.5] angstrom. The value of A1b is 5.07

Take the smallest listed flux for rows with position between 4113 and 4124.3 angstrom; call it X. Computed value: 5.93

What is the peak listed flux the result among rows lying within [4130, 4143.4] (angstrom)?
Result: 6.5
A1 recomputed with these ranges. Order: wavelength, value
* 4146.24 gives 5.49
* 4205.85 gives 5.97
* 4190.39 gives 5.49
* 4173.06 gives 5.72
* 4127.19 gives 5.82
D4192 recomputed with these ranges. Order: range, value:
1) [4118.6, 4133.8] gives 5.82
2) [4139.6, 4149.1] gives 5.14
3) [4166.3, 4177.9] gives 5.41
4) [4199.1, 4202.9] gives 5.21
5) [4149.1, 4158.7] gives 5.39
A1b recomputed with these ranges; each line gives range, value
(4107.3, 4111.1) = 5.74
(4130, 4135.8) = 6.23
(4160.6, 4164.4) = 6.59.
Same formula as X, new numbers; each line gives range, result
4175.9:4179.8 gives 5.94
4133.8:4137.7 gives 6.16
